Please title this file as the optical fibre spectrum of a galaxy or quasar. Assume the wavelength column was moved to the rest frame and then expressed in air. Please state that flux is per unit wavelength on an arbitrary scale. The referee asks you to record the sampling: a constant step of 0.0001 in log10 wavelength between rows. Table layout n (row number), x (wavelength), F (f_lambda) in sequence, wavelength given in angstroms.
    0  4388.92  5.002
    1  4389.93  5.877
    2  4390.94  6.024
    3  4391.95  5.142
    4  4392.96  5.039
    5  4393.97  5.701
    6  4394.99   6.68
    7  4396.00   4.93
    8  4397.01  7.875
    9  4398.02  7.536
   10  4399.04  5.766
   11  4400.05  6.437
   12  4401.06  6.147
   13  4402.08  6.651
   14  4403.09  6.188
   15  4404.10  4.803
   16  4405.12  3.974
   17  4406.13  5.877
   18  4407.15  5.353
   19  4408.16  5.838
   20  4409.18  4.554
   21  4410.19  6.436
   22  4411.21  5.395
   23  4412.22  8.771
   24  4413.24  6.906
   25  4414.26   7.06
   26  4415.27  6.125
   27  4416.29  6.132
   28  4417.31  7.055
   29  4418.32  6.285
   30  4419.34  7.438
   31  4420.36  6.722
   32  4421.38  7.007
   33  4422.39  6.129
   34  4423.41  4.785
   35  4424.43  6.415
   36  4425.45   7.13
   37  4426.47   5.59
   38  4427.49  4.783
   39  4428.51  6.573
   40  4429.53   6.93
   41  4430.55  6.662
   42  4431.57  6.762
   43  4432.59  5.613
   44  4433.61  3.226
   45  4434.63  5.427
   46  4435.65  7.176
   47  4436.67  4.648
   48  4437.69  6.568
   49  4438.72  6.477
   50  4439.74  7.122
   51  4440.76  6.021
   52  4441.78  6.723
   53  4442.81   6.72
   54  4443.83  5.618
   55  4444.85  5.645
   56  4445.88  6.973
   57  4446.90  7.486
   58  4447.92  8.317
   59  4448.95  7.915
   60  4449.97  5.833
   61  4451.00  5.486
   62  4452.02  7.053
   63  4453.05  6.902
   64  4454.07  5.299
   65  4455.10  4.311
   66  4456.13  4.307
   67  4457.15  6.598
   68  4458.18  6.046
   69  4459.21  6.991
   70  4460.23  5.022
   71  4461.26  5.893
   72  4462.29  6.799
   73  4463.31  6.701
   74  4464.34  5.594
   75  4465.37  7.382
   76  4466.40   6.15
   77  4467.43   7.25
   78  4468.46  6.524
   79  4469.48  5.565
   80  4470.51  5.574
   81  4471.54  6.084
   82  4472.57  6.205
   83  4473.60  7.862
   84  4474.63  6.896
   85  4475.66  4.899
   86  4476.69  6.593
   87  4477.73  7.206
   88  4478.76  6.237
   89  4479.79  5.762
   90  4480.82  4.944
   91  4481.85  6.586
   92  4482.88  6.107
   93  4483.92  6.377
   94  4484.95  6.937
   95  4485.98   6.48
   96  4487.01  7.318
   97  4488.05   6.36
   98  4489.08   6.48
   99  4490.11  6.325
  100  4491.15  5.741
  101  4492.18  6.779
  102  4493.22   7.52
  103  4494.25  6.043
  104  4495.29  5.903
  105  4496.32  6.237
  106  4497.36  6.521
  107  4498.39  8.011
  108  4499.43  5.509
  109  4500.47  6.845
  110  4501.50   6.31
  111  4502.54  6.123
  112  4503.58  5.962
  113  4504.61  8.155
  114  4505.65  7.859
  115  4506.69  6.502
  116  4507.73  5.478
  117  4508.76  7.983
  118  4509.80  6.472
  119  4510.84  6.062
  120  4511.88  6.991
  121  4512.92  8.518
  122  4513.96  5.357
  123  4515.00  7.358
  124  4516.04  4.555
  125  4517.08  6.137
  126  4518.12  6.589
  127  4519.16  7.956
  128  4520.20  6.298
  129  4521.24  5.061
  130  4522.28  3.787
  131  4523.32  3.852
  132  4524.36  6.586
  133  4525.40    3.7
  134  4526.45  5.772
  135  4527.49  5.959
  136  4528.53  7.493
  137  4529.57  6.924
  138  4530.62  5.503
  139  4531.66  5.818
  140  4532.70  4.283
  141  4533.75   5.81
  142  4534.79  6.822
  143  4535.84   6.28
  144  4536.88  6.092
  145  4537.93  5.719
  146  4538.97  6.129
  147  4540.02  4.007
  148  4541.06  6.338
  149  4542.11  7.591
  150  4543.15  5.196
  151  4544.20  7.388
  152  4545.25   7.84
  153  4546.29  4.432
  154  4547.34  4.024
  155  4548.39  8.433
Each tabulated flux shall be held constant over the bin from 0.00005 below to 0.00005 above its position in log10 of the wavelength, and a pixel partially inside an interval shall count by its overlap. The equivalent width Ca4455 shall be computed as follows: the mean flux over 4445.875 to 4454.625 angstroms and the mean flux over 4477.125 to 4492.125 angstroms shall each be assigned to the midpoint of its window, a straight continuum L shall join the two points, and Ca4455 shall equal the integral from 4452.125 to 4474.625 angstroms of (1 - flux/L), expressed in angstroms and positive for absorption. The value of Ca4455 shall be 1.5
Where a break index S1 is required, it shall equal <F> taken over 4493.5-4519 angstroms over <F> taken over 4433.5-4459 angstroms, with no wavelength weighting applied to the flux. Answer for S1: 1.06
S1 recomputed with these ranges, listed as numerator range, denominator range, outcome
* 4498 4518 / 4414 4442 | 1.07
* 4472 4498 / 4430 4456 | 1.03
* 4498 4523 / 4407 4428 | 1.03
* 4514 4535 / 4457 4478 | 0.91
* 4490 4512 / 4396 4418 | 1.06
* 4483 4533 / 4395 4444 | 1.02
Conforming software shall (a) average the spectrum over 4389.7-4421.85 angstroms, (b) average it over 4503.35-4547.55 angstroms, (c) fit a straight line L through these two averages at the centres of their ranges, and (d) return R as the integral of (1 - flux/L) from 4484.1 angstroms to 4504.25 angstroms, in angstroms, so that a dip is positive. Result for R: -1.21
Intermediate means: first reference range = 6.18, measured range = 6.51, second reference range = 6.12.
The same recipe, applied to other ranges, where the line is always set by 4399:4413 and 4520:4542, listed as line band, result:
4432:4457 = -1.3 angstroms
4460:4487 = -2.6 angstroms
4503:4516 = -2.5 angstroms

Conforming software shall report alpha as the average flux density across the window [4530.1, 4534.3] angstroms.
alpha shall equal 5.37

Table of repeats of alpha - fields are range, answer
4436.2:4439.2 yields 5.9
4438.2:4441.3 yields 6.54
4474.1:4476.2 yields 5.92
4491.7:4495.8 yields 6.55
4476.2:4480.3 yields 6.44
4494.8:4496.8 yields 6.08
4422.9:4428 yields 5.73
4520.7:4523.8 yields 4.26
